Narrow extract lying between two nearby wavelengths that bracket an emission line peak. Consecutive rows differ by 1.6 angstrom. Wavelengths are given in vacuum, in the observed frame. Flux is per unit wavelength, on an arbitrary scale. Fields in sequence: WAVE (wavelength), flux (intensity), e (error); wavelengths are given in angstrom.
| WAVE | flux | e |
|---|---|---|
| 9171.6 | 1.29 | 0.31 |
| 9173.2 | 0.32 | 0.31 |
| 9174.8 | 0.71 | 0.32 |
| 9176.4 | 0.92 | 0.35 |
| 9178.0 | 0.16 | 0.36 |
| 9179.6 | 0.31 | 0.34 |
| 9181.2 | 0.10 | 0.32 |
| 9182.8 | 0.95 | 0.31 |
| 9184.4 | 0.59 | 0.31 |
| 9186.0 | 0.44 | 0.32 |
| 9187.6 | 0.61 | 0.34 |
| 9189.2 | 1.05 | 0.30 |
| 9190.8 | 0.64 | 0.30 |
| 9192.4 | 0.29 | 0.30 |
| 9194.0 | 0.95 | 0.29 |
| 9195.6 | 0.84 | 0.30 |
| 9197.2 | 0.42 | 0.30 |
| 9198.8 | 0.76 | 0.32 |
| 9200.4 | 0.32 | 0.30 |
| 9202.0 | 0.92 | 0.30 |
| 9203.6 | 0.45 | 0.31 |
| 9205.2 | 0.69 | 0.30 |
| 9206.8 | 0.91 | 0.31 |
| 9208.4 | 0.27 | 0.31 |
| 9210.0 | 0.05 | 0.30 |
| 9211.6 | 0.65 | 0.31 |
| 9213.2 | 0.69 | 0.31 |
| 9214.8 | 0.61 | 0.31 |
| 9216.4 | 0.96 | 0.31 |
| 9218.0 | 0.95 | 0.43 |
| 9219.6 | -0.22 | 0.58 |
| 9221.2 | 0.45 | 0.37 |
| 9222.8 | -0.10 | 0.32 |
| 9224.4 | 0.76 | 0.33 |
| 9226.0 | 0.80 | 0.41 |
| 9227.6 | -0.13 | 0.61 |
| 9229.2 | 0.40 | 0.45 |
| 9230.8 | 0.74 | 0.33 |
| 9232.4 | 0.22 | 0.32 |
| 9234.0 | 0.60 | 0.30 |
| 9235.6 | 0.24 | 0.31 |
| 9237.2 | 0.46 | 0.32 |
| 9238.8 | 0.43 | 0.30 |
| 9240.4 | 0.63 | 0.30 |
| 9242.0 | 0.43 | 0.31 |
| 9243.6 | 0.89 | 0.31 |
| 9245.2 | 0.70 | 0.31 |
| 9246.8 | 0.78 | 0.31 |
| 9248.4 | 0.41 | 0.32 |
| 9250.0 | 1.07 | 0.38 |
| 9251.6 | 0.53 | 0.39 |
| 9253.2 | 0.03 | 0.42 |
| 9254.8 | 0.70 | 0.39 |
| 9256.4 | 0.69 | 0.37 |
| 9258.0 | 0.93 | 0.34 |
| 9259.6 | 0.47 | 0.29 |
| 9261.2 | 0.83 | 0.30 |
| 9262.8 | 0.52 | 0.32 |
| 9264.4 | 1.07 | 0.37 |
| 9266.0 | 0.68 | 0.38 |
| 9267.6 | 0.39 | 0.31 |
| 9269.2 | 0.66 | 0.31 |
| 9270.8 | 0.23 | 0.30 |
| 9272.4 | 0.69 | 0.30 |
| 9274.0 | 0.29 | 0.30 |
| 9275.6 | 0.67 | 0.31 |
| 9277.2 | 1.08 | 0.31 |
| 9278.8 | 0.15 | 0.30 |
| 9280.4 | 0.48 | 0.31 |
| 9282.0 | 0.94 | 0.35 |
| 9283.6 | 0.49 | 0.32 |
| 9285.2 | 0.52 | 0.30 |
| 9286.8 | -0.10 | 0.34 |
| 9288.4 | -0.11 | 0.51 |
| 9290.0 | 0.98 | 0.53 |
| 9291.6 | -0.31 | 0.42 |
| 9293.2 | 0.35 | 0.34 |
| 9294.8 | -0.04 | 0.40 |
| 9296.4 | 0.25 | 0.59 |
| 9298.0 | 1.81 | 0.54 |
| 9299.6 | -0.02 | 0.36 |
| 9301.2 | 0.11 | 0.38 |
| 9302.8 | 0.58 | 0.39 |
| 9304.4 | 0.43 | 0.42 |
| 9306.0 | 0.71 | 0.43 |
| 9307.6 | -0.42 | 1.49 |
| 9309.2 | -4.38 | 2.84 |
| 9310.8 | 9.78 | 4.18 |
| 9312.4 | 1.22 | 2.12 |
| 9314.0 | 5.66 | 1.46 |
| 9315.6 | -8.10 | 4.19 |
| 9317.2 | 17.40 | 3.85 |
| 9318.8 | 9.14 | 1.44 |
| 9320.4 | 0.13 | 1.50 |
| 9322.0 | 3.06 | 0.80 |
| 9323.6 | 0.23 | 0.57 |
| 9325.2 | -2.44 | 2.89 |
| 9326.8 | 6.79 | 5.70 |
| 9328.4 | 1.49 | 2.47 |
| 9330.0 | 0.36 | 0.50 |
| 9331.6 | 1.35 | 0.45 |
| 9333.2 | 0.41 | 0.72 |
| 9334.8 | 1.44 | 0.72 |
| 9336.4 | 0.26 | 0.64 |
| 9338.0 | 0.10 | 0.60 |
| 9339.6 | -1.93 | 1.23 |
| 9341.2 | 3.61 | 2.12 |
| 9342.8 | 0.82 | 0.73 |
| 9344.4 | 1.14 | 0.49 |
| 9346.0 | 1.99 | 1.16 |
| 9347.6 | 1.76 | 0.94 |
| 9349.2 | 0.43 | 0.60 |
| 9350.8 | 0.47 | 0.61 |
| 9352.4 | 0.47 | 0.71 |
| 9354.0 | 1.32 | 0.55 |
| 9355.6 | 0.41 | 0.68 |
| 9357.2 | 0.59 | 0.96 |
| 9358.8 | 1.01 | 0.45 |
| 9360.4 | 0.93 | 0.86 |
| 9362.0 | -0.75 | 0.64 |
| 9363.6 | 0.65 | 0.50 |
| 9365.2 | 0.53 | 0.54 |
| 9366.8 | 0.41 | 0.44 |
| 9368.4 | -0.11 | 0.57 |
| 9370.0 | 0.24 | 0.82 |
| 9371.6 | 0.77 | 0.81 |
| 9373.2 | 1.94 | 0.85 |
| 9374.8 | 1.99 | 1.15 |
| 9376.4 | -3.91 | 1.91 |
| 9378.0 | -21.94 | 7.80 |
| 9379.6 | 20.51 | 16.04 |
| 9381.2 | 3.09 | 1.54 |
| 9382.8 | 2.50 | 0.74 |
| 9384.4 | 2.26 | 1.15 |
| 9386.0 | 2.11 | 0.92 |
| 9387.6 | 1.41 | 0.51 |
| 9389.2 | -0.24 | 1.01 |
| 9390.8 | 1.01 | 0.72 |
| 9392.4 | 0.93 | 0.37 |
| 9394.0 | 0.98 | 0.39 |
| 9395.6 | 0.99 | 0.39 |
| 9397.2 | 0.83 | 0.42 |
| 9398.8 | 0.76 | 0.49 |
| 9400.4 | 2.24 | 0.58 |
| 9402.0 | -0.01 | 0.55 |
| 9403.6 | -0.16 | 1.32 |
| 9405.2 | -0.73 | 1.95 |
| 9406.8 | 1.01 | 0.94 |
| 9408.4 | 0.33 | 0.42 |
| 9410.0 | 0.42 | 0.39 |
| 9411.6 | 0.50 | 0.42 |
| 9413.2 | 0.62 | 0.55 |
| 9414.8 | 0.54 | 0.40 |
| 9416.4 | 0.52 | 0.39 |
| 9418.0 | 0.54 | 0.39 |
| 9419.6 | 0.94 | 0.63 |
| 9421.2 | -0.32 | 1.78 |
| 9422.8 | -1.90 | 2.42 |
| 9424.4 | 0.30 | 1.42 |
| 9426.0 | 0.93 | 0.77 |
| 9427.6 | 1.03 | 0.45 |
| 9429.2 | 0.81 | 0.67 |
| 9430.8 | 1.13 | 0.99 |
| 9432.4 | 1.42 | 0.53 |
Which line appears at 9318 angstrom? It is H-beta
